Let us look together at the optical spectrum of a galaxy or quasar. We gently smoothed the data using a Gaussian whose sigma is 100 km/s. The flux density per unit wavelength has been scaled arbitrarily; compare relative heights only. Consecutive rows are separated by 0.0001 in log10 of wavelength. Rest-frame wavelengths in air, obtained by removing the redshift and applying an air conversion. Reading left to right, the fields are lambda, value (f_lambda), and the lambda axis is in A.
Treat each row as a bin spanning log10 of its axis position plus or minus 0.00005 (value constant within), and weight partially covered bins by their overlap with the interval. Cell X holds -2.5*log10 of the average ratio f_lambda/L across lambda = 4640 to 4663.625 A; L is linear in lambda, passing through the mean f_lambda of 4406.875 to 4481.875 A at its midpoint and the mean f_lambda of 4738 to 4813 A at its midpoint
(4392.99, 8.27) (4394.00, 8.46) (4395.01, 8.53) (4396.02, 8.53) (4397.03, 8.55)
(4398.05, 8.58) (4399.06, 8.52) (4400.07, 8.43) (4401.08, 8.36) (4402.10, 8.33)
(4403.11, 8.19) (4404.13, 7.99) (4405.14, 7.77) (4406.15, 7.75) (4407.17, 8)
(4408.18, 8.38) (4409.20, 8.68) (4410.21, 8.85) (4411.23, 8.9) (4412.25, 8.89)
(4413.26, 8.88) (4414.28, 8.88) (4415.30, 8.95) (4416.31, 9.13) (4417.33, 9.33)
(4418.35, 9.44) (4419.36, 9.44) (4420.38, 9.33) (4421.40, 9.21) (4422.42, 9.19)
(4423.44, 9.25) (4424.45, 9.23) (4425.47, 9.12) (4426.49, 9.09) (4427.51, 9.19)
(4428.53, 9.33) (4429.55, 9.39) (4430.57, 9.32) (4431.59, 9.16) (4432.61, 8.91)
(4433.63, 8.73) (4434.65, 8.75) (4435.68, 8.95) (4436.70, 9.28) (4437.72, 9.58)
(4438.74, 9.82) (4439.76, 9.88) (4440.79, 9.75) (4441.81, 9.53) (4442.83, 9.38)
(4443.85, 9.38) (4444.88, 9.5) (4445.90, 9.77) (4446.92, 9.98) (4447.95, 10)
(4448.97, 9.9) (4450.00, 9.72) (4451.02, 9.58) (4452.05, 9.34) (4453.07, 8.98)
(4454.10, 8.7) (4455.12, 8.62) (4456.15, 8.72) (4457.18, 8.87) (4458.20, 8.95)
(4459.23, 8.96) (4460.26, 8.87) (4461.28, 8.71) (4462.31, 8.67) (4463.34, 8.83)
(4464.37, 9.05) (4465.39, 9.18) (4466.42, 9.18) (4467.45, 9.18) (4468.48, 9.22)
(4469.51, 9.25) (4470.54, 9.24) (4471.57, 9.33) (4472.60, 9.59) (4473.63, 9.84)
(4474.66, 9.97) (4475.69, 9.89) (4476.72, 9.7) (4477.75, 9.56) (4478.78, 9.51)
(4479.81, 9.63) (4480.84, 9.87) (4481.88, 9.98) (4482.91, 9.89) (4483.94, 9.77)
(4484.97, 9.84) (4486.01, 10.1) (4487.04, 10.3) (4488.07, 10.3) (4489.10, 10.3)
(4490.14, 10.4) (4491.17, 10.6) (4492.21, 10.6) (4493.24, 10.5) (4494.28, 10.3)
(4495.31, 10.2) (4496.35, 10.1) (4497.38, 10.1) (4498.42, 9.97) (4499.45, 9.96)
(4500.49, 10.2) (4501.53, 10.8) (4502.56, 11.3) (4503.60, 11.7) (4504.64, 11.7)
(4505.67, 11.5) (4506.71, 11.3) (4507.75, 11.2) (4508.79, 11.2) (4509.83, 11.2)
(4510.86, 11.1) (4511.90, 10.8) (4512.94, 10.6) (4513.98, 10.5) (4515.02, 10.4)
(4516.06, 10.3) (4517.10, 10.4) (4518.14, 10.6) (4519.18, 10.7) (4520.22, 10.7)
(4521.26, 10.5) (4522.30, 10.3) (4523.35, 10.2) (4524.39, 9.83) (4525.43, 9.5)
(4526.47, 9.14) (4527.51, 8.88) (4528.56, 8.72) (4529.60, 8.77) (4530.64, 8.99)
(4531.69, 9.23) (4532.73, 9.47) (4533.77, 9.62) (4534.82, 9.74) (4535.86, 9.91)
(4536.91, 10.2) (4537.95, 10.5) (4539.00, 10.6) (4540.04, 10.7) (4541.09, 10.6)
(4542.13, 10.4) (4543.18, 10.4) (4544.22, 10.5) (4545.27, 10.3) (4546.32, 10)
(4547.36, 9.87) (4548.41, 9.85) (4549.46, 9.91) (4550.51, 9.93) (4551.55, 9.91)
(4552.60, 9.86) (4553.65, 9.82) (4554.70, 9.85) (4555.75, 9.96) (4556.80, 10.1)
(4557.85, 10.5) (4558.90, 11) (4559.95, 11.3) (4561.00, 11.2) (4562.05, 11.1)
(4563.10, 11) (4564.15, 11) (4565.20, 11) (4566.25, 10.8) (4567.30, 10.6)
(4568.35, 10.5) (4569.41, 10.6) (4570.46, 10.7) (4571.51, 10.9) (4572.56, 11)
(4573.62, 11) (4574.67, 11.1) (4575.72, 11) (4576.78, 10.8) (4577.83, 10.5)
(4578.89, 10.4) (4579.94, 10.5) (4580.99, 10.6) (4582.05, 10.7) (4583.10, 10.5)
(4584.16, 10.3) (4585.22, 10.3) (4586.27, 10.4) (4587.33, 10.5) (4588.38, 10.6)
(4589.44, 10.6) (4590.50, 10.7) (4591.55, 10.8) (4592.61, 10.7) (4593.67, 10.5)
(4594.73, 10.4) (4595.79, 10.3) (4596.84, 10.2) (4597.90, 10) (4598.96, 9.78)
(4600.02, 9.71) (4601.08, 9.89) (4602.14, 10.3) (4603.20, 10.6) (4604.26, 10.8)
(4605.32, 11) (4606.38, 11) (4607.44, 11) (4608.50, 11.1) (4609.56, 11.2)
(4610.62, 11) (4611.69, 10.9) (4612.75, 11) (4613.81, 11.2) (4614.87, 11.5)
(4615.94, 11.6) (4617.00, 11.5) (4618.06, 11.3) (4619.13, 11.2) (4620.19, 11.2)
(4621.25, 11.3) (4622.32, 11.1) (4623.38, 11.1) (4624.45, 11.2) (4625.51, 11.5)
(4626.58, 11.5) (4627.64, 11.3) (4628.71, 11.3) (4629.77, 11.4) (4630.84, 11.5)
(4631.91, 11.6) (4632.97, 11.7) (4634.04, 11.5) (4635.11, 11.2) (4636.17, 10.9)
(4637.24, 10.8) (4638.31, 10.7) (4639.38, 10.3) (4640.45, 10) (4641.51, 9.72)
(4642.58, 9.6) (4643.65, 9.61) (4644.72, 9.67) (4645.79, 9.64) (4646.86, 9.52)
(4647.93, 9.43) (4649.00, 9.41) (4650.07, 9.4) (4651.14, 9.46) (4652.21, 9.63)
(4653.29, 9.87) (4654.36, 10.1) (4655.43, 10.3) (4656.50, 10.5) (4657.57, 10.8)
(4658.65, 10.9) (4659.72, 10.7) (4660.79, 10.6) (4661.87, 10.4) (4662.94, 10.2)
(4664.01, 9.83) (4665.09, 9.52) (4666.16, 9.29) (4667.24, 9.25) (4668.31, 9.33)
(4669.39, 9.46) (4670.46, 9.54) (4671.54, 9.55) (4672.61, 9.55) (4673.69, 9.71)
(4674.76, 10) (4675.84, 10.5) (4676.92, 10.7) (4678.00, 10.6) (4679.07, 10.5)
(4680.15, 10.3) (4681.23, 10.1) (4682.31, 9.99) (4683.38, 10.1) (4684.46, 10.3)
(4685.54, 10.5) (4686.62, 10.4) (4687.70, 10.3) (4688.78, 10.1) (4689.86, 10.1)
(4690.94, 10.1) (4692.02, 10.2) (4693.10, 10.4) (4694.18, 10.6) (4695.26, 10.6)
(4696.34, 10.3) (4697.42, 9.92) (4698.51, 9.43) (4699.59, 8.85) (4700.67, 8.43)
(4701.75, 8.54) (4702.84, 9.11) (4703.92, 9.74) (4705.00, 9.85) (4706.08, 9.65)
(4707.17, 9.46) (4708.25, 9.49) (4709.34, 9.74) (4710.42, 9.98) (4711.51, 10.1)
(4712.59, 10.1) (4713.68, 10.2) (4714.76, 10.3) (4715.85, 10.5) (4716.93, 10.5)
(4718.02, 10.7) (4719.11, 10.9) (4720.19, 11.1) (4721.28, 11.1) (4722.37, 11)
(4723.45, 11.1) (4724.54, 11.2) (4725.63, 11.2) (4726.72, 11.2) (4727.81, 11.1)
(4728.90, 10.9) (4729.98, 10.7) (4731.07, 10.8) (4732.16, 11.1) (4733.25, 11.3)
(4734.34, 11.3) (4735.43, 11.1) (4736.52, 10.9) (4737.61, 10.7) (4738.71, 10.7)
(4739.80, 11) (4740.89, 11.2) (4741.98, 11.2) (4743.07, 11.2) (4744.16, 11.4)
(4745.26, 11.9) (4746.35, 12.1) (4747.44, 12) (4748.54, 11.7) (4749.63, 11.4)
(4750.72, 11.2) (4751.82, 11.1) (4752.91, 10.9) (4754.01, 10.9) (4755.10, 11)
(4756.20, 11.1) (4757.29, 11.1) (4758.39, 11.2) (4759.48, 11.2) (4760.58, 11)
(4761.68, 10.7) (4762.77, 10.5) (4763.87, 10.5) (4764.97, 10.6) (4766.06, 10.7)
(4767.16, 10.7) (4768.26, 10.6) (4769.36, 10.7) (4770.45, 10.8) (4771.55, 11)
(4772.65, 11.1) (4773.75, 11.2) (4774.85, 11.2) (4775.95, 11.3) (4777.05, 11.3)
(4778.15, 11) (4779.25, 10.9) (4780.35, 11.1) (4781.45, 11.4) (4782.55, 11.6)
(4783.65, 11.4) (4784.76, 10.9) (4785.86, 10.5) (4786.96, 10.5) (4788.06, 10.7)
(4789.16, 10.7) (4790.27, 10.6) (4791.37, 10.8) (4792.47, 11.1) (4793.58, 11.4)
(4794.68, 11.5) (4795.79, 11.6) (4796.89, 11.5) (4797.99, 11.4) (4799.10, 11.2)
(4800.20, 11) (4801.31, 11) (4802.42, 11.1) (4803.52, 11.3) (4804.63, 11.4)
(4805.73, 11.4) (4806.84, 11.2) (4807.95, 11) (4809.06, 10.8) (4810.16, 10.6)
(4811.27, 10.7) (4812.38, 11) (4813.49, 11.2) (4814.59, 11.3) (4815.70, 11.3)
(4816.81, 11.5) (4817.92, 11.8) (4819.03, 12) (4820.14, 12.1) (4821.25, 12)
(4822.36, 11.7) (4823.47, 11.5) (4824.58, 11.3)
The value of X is 0.04 mag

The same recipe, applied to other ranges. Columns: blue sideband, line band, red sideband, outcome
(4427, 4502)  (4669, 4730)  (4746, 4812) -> 0.05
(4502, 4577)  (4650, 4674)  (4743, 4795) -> 0.09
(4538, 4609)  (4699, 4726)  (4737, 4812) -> 0.08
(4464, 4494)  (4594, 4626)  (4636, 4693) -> -0.09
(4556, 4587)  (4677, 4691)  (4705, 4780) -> 0.06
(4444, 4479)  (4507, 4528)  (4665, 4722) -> -0.10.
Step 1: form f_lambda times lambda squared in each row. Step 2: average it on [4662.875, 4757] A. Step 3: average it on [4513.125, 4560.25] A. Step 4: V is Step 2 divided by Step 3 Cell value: 1.1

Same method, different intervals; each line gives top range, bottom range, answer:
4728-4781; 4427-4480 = 1.35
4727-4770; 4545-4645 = 1.10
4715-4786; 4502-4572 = 1.17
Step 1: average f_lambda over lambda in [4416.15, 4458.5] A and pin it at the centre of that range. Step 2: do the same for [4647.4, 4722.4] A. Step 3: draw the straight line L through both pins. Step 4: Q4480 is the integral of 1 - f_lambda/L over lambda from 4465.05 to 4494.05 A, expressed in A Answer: -1.2 A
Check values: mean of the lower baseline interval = 9.31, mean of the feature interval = 9.82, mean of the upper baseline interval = 10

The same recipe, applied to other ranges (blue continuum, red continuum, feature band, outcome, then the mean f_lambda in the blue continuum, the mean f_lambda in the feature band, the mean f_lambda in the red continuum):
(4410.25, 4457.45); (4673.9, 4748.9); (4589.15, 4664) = -3.8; 9.26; 10.6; 10.5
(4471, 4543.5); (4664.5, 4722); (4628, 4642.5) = -1.3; 10.2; 10.9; 9.99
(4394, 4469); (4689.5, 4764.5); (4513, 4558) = -2.0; 9.02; 10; 10.6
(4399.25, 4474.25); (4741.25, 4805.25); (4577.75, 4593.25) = -0.9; 9.08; 10.5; 11.1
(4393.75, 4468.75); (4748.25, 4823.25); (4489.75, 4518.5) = -3.8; 9.02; 10.7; 11.1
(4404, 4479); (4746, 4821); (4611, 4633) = -2.4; 9.17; 11.3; 11.1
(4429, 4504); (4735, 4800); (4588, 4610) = -0.6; 9.63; 10.5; 11.1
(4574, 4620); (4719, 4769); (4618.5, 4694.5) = 3.5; 10.7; 10.3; 11.1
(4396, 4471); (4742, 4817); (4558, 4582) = -2.4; 9.04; 10.8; 11.1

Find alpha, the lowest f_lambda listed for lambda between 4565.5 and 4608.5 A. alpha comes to 9.71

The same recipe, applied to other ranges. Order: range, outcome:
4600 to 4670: 9.25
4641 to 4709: 8.43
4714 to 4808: 10.3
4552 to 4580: 9.82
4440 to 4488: 8.62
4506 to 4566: 8.72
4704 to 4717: 9.46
